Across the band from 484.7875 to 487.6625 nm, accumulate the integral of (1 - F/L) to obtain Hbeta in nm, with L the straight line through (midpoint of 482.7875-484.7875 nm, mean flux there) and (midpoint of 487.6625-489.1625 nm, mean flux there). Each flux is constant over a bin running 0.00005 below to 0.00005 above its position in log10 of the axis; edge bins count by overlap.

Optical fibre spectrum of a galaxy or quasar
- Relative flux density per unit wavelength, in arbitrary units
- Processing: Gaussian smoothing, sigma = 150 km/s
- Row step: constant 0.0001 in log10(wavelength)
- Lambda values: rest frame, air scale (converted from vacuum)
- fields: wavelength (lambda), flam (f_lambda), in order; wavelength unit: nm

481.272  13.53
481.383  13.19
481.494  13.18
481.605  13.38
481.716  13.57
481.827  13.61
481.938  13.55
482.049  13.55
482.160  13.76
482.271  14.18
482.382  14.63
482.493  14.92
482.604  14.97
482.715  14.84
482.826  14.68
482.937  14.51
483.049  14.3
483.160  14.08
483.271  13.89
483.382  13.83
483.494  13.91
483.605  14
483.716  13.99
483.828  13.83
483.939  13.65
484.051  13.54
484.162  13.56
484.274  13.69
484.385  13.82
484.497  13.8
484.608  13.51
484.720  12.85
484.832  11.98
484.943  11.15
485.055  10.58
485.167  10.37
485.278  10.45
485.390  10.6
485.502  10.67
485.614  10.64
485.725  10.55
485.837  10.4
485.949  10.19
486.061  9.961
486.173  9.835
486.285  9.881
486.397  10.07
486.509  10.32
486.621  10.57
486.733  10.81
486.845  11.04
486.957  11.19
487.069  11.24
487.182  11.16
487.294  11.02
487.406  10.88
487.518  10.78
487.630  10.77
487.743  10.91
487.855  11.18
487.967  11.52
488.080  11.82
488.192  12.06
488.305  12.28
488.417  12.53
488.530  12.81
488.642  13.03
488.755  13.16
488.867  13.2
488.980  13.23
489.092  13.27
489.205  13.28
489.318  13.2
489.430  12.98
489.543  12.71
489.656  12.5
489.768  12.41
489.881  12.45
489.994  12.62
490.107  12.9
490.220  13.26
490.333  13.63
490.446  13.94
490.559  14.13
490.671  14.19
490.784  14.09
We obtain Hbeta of 0.529 nm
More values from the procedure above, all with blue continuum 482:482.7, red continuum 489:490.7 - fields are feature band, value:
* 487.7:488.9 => 0.11 nm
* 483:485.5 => 0.21 nm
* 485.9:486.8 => 0.23 nm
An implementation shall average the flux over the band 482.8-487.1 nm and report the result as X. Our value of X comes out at 12.1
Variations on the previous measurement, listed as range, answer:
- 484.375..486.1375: 11.3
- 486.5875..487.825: 11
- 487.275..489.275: 12.1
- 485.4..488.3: 10.8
